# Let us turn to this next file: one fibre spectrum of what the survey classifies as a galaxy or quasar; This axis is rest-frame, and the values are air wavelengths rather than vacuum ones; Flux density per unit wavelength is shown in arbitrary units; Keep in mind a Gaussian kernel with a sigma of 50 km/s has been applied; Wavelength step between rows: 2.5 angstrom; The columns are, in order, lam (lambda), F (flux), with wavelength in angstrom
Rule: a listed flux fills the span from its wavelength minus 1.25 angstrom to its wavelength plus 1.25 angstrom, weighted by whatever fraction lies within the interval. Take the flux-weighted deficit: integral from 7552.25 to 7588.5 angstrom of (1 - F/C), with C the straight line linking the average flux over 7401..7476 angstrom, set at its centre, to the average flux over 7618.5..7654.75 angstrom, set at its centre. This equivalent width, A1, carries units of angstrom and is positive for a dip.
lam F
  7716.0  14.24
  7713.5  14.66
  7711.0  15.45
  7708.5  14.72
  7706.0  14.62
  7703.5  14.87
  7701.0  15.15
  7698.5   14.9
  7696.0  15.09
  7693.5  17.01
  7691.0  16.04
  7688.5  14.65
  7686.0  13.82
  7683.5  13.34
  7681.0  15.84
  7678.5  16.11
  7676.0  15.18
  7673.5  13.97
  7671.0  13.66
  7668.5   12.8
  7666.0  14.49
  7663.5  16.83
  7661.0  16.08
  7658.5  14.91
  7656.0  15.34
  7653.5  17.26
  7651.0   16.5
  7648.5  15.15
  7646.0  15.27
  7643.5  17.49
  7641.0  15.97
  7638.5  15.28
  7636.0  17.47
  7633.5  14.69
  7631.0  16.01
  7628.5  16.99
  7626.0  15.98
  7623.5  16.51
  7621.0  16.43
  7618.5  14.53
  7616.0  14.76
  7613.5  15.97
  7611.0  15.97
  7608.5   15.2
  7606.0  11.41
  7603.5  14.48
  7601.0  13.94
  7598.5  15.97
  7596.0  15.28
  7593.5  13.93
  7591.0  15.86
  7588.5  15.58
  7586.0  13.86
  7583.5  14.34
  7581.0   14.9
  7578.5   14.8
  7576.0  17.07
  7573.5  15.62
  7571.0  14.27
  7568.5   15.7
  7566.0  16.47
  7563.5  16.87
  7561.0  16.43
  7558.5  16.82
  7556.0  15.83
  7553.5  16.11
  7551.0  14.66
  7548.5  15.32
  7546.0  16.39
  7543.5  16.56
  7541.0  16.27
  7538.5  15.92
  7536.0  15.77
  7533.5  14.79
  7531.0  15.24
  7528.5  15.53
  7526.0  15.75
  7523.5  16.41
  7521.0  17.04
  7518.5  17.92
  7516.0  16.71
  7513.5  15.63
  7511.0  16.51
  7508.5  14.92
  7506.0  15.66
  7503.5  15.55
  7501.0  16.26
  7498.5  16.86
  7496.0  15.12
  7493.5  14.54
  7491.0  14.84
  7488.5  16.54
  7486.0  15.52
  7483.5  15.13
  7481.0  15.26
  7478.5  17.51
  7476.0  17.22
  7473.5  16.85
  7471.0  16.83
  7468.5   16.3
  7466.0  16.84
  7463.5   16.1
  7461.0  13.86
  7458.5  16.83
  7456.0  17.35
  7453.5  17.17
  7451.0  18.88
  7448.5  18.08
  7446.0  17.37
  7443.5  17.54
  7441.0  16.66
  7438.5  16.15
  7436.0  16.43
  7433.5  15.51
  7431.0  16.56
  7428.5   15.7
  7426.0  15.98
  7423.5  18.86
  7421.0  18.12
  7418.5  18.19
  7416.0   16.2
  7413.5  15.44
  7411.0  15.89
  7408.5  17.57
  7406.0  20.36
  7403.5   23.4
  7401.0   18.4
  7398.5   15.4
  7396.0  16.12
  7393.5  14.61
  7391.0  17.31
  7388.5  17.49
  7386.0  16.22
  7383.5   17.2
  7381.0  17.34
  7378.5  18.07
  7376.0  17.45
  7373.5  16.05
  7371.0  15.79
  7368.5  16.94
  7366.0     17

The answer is 1.9 angstrom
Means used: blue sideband 17.2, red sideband 16.2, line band 15.6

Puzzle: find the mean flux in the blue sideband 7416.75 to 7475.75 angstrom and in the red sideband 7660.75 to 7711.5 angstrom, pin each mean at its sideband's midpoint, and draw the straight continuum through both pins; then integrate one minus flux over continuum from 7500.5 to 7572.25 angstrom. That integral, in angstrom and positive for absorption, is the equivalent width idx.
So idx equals 0.8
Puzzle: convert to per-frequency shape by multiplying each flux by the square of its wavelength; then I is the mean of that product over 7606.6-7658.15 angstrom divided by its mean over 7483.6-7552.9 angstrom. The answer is 1.03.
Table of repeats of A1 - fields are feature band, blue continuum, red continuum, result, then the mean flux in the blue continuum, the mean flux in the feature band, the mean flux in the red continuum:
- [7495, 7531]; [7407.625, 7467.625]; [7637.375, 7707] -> 0.43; 16.8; 16.1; 15.3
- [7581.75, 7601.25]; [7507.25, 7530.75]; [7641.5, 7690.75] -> 1.04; 16.2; 14.9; 15.2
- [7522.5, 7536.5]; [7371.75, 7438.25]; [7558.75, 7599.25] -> 0.33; 17.1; 15.6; 15.5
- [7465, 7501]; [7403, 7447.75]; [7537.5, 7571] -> 1.30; 17.2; 16.1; 16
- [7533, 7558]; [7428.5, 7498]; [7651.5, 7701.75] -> 0.14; 16.4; 15.8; 15.1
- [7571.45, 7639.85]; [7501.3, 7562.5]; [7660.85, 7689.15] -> 0.15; 16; 15.3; 14.7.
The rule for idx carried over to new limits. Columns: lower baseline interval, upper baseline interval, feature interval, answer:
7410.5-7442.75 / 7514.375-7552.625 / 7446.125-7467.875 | -0.6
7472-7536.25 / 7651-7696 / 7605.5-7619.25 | 0.6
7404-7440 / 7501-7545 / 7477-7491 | 0.4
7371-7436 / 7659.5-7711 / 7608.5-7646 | -1.3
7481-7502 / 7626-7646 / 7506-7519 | -0.4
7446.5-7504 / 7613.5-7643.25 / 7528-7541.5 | 0.5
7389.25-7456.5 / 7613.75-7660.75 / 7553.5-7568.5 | 0.0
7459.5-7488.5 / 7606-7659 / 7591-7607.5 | 1.6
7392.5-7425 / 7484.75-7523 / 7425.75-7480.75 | 0.4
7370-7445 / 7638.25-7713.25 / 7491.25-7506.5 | 0.8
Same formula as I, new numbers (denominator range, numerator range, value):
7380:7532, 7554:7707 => 0.97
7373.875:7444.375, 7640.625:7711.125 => 0.96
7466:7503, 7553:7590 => 1.00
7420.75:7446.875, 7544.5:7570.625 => 0.99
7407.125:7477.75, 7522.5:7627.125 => 0.95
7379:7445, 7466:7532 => 0.96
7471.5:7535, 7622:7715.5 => 1.01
